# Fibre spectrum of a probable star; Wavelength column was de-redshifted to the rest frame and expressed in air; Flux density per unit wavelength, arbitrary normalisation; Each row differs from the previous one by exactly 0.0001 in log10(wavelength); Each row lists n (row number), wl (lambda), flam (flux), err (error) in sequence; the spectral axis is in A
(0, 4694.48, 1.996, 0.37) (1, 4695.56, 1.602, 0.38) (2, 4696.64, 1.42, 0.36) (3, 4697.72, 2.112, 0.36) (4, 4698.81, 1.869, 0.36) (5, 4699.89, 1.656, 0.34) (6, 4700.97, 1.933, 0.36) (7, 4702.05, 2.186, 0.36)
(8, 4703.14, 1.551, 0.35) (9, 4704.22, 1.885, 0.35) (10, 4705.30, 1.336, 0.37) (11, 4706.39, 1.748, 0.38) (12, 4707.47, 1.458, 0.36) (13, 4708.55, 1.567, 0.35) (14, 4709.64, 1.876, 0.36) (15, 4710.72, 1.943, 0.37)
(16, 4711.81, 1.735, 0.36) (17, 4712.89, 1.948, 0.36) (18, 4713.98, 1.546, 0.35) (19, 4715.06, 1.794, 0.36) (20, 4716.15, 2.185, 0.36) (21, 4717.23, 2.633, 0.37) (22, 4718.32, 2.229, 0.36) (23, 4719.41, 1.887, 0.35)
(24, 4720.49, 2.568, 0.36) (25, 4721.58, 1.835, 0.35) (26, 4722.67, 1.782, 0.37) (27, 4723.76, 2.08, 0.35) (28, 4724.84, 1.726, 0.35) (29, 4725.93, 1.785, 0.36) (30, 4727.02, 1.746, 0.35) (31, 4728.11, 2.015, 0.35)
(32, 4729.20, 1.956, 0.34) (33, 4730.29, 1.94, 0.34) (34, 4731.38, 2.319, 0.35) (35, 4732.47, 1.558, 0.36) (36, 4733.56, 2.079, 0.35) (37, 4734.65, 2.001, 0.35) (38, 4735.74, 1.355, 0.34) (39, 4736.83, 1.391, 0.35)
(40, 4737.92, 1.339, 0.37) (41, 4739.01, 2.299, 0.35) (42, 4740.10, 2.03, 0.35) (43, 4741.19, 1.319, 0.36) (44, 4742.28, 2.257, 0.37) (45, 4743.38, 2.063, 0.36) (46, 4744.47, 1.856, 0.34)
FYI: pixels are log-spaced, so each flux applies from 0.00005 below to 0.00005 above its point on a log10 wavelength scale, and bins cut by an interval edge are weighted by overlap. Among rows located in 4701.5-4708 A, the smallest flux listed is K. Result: 1.336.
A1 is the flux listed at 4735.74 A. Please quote 1.355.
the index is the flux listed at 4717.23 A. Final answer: 2.633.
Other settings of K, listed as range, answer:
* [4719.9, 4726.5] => 1.726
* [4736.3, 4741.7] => 1.319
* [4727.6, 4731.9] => 1.94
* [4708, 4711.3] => 1.567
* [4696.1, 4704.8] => 1.42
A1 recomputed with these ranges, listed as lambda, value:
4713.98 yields 1.546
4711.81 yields 1.735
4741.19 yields 1.319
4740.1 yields 2.03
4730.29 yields 1.94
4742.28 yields 2.257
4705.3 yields 1.336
